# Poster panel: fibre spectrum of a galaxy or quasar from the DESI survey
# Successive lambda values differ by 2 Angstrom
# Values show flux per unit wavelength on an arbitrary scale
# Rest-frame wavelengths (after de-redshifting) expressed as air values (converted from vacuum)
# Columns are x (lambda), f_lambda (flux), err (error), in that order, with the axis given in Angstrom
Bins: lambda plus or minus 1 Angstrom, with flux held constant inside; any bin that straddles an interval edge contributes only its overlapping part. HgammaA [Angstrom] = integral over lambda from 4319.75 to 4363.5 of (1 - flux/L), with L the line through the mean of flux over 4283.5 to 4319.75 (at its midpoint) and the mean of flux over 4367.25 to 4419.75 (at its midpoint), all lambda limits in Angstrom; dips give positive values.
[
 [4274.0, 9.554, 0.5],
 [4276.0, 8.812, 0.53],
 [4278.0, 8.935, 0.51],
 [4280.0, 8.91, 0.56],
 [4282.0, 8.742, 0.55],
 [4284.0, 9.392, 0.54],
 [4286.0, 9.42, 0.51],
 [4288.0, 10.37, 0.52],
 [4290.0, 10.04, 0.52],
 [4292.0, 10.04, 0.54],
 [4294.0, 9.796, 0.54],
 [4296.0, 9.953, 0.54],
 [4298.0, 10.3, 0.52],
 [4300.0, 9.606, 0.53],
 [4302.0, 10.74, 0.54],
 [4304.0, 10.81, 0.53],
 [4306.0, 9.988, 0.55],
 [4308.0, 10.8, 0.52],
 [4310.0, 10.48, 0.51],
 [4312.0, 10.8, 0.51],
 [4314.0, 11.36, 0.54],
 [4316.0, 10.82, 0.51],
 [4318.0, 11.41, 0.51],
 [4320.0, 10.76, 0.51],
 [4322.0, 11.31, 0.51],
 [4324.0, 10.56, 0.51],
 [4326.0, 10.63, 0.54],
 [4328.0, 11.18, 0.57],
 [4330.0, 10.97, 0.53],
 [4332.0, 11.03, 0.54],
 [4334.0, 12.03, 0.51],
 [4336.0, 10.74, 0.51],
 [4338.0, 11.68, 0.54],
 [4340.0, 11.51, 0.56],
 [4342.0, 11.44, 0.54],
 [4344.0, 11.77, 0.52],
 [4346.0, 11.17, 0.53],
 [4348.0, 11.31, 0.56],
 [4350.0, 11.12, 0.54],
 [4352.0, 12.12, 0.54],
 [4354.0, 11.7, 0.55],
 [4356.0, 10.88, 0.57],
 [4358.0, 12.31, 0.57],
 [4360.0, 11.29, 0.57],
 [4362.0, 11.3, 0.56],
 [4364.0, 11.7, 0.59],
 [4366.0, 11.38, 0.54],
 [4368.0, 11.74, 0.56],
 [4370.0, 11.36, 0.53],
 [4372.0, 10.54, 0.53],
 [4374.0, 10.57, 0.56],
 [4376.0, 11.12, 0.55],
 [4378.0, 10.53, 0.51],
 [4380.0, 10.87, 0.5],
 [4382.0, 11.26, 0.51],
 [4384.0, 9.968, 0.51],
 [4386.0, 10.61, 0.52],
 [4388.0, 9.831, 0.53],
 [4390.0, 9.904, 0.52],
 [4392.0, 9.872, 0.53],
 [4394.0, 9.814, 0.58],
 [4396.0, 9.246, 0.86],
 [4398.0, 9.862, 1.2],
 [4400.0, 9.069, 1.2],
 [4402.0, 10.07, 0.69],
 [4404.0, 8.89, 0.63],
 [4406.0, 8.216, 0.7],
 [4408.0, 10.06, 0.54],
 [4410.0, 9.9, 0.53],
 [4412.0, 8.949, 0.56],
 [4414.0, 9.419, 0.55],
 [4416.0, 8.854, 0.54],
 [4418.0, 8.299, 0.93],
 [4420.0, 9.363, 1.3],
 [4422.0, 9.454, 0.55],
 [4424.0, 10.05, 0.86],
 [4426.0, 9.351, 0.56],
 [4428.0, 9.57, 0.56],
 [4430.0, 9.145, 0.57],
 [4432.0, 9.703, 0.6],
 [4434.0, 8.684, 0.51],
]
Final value -4.93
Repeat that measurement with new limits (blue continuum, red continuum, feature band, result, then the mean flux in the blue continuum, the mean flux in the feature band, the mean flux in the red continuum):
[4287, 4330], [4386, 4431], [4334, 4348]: -1.68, 10.6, 11.4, 9.44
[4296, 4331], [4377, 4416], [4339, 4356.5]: -1.92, 10.7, 11.5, 9.78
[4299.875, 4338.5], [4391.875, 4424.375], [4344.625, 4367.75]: -2.79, 10.9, 11.5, 9.35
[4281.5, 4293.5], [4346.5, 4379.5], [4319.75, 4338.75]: -0.90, 9.71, 11.1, 11.3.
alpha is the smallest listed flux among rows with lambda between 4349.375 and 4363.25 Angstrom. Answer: 10.88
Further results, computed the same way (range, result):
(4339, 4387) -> 9.968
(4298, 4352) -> 9.606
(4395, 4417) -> 8.216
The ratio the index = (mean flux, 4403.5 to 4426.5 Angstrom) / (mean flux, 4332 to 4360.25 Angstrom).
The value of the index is 0.8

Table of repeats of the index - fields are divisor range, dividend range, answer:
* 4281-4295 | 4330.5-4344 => 1.18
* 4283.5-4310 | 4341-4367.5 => 1.14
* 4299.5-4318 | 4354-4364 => 1.08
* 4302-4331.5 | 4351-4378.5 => 1.05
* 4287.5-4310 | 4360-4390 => 1.06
